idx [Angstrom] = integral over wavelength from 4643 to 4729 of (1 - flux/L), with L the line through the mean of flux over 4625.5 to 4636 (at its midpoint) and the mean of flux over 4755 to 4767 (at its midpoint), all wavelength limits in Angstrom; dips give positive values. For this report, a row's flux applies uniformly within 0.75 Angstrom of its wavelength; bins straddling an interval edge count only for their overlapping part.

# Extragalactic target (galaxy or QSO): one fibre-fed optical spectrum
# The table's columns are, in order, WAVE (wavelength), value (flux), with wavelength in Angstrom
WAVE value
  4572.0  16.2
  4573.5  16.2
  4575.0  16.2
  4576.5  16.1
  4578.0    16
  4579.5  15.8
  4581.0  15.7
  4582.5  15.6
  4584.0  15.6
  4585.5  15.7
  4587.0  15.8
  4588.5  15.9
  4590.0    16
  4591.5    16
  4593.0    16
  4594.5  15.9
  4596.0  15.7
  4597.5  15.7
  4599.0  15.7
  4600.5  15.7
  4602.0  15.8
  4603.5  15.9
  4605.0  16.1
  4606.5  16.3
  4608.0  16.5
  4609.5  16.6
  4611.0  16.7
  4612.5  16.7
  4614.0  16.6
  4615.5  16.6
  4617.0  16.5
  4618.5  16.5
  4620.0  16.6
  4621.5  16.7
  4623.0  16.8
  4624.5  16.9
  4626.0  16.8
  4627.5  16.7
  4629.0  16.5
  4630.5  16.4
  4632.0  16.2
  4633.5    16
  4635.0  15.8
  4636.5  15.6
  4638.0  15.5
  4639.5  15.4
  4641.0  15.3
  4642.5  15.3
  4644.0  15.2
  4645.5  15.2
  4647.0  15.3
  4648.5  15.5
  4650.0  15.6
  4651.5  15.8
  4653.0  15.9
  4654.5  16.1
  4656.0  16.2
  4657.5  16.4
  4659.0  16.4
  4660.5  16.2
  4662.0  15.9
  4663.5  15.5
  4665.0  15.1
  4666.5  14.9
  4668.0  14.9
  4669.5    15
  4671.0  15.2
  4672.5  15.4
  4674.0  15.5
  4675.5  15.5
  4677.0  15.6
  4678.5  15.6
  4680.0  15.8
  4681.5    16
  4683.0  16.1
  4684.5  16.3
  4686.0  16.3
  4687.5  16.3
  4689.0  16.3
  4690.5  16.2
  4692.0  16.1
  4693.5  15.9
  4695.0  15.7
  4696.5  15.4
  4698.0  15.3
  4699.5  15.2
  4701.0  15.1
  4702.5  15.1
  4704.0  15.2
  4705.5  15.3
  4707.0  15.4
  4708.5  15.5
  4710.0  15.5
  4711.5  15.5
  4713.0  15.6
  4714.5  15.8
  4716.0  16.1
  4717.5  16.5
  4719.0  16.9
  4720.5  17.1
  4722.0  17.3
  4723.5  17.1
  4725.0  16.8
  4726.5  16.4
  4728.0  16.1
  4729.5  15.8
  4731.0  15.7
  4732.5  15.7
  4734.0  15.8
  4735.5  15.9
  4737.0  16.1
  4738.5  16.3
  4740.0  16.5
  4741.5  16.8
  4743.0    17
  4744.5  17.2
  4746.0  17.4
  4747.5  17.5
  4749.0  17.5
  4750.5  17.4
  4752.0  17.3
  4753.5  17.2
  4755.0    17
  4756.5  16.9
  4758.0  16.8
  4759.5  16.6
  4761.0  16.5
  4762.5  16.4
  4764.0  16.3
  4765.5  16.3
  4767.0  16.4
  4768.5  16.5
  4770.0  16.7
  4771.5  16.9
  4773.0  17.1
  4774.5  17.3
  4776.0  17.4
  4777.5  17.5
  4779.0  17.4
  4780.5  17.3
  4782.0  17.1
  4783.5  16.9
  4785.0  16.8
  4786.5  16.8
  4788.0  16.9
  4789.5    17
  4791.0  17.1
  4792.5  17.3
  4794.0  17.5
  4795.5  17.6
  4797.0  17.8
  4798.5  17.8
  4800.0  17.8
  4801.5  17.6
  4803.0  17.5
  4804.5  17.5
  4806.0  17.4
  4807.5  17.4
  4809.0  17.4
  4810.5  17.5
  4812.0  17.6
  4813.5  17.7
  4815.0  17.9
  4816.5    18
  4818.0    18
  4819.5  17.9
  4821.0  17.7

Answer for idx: 3.2 Angstrom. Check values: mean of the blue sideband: 16.3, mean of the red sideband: 16.6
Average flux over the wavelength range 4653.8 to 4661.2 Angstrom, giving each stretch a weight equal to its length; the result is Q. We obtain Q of 16.3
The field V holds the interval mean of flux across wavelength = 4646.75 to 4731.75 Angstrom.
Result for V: 15.8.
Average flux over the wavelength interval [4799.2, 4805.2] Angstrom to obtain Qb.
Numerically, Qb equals 17.6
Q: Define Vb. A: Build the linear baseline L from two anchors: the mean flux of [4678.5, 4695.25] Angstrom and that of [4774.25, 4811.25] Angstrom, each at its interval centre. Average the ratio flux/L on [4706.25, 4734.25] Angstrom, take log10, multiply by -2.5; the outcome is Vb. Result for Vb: 0.02 mag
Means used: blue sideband 16.1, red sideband 17.3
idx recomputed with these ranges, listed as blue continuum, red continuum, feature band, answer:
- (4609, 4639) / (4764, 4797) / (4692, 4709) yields 1.3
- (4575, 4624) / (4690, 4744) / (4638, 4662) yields 0.5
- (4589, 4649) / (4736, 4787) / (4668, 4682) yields 0.8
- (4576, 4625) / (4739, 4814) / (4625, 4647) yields 0.7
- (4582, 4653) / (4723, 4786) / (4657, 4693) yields 1.2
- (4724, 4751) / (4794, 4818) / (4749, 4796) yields 0.3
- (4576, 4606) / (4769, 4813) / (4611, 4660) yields 0.2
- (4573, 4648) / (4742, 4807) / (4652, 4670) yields 0.7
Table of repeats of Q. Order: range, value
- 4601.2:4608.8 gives 16.1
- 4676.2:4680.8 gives 15.7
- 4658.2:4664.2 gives 16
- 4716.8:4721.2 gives 16.8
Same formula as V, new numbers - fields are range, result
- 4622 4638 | 16.3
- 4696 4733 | 15.9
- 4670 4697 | 15.8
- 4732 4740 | 16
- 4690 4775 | 16.3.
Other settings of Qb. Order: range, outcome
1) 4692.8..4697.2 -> 15.7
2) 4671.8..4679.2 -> 15.5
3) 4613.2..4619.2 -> 16.6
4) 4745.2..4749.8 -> 17.5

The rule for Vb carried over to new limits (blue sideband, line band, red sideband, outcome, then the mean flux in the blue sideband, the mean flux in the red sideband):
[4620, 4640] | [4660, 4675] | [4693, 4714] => 0.034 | 16.3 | 15.4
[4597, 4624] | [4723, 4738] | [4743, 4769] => 0.045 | 16.3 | 16.9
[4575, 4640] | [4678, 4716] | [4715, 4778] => 0.054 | 16.1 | 16.7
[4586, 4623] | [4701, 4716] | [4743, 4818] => 0.090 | 16.2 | 17.2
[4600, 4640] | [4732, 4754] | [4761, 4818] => 0.013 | 16.3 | 17.2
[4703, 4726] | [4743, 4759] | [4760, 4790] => -0.041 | 16.1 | 16.9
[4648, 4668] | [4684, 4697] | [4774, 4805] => 0.006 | 15.8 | 17.3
